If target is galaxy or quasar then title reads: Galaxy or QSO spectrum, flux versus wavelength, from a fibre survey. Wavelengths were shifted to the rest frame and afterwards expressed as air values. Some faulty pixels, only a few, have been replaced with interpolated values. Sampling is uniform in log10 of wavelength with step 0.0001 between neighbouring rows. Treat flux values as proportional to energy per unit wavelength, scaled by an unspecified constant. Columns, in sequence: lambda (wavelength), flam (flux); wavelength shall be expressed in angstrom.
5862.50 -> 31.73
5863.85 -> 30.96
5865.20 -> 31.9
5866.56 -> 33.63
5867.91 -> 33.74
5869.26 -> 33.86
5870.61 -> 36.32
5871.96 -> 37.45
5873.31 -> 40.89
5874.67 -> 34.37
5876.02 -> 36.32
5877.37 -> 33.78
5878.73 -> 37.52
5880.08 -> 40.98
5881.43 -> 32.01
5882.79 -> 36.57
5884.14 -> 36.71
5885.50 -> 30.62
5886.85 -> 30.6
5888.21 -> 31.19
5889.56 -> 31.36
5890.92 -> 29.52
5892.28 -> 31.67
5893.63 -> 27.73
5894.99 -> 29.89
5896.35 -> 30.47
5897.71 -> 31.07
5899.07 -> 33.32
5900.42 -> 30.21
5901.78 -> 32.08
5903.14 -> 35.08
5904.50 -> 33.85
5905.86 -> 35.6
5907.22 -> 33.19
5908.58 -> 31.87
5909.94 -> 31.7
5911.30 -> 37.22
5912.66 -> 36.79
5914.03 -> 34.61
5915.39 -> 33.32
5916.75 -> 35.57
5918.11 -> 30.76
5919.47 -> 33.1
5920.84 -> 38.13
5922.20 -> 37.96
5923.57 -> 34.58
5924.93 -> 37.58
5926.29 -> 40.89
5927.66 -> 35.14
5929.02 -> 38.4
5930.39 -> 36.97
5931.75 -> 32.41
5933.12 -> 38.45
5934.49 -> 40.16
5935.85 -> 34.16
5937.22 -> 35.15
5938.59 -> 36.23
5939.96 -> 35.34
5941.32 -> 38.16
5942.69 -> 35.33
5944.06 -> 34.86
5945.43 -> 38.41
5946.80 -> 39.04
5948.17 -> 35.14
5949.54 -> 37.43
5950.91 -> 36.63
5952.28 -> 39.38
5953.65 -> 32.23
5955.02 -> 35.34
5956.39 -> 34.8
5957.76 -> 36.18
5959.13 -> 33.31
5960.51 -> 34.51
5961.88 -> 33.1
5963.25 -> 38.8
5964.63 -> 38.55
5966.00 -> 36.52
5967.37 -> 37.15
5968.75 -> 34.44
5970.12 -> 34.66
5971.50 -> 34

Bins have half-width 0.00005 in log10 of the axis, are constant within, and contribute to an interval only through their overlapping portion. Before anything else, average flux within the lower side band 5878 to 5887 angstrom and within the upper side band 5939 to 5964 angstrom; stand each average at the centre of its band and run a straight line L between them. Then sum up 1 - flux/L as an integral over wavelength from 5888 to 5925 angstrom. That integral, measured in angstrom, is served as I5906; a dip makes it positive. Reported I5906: 2.5 angstrom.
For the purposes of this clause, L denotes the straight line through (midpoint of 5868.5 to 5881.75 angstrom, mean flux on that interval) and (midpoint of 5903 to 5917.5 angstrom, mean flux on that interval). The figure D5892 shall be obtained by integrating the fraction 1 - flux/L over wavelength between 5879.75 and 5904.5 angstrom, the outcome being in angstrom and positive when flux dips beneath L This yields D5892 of 2.3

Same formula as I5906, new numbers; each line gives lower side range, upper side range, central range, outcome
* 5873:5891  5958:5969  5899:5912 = 0.54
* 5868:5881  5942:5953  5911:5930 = 0.45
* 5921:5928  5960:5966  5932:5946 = 0.20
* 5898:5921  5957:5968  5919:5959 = -1.64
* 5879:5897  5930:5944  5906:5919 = 0.12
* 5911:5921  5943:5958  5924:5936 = -0.64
